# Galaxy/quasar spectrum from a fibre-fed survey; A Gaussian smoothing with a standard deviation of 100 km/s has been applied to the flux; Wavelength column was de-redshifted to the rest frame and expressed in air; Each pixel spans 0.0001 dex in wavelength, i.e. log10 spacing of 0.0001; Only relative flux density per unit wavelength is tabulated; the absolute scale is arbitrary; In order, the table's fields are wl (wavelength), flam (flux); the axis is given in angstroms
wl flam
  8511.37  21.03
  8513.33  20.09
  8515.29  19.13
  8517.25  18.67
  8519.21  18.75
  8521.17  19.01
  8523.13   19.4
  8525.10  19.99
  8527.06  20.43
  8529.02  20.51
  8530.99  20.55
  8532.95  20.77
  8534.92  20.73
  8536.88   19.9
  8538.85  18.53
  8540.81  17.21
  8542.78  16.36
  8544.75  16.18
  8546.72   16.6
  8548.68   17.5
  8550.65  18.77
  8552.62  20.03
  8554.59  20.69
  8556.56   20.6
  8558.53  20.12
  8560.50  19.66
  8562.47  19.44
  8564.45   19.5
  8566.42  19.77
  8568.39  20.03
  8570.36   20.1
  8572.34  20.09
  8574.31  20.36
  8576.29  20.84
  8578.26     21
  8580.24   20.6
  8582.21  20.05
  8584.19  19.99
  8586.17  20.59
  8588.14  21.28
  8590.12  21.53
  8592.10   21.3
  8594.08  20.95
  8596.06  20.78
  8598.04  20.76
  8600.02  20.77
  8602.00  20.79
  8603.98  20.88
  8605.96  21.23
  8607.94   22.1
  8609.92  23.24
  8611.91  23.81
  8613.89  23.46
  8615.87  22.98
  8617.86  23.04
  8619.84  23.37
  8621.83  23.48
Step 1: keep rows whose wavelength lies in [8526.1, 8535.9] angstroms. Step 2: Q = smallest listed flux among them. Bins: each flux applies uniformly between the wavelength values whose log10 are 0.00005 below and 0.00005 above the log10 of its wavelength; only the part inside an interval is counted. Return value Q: 20.43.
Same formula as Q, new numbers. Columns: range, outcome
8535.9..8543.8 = 16.36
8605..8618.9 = 21.23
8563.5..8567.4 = 19.5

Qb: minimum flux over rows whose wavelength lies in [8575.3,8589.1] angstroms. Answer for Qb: 19.99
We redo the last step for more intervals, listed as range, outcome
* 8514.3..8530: 18.67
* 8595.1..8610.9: 20.76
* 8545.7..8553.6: 16.6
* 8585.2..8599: 20.59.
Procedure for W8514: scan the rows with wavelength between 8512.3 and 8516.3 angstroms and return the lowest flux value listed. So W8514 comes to 19.13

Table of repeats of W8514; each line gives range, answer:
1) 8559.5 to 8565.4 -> 19.44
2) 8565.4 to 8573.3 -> 19.77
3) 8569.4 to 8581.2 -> 20.09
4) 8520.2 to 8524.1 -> 19.01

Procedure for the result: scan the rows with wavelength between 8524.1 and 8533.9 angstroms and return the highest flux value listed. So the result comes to 20.77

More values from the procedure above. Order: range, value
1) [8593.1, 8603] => 20.95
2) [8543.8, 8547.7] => 16.6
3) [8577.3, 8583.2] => 21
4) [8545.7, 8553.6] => 20.03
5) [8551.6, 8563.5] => 20.69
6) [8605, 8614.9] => 23.81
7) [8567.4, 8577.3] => 20.84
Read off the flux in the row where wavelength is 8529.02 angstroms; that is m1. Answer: 20.51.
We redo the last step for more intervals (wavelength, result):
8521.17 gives 19.01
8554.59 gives 20.69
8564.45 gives 19.5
